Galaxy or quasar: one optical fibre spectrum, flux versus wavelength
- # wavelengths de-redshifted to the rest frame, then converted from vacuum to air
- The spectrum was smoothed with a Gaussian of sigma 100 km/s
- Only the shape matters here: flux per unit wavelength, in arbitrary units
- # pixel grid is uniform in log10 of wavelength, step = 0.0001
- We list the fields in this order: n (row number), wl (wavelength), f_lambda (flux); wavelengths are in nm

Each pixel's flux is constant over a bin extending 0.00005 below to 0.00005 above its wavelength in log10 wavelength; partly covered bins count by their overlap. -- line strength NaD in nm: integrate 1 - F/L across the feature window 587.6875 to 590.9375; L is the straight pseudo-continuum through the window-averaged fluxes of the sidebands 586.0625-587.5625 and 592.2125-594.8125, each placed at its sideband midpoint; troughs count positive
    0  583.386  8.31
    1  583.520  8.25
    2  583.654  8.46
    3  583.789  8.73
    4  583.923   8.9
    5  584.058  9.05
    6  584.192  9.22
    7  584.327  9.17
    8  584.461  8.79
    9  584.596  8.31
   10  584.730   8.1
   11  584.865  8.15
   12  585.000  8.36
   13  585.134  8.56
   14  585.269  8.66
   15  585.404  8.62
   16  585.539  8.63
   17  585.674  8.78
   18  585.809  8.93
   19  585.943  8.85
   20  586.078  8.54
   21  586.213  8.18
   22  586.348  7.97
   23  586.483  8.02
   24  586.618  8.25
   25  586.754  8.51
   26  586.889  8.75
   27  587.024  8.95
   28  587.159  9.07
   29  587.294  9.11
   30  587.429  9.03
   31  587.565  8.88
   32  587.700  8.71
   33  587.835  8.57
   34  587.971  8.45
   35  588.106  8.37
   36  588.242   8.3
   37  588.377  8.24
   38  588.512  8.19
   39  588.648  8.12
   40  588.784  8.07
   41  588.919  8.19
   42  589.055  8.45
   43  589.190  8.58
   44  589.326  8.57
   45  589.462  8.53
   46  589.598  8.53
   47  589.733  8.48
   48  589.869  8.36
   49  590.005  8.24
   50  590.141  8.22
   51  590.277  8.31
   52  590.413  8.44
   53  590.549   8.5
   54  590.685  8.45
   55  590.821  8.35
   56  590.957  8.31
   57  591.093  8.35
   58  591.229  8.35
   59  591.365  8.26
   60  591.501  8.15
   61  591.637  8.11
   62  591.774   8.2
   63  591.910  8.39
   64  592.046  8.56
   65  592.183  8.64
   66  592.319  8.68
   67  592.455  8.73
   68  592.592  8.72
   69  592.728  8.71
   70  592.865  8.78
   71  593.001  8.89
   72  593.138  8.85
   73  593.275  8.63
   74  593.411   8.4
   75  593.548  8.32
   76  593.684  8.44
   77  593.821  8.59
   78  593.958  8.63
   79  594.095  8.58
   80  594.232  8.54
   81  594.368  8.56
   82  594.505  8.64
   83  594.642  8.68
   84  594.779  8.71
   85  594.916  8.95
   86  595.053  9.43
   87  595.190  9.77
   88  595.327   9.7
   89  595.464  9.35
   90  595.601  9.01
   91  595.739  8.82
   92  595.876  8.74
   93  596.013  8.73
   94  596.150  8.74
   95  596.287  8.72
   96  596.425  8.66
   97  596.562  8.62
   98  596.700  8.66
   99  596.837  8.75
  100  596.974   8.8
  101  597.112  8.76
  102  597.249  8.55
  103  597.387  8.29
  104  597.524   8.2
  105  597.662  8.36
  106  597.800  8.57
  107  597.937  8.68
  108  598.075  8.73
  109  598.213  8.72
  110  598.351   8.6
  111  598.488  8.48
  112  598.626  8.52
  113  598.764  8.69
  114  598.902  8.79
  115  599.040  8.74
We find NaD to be 0.09 nm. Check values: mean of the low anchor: 8.59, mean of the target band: 8.38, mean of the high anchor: 8.64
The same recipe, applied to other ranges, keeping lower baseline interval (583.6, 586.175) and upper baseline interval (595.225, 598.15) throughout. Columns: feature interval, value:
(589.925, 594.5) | 0.12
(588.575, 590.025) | 0.05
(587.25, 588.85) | 0.04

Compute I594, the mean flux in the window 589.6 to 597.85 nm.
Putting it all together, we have 8.62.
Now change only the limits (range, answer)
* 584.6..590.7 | 8.48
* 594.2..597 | 8.89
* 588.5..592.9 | 8.41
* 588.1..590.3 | 8.34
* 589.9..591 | 8.35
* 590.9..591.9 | 8.26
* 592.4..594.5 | 8.62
